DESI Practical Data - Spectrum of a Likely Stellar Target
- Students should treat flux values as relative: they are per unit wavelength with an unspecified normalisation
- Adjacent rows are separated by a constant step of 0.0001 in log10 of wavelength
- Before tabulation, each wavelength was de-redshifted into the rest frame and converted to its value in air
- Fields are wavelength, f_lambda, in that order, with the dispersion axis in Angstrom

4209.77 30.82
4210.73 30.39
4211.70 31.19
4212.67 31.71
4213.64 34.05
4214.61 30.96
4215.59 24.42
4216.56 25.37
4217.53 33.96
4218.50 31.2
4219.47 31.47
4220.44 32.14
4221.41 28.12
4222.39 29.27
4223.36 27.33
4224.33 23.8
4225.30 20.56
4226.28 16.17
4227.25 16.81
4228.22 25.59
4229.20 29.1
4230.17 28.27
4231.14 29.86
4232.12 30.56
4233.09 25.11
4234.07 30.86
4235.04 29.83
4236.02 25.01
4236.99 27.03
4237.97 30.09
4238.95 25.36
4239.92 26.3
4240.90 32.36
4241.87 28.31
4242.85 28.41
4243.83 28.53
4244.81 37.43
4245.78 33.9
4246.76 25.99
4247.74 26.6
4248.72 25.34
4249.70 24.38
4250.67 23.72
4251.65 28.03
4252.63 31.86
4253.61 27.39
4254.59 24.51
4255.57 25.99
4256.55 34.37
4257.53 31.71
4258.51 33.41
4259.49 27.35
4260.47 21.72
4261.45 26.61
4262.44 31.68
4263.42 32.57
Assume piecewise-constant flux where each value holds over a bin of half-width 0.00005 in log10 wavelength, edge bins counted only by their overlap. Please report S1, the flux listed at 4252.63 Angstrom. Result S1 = 31.86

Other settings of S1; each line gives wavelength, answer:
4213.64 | 34.05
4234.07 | 30.86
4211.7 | 31.19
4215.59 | 24.42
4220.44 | 32.14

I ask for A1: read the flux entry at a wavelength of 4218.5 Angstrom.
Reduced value 31.2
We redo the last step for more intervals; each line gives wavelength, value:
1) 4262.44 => 31.68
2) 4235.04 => 29.83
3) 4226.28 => 16.17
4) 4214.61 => 30.96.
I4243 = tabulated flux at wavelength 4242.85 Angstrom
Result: 28.41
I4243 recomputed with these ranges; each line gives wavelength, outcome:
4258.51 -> 33.41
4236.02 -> 25.01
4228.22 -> 25.59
